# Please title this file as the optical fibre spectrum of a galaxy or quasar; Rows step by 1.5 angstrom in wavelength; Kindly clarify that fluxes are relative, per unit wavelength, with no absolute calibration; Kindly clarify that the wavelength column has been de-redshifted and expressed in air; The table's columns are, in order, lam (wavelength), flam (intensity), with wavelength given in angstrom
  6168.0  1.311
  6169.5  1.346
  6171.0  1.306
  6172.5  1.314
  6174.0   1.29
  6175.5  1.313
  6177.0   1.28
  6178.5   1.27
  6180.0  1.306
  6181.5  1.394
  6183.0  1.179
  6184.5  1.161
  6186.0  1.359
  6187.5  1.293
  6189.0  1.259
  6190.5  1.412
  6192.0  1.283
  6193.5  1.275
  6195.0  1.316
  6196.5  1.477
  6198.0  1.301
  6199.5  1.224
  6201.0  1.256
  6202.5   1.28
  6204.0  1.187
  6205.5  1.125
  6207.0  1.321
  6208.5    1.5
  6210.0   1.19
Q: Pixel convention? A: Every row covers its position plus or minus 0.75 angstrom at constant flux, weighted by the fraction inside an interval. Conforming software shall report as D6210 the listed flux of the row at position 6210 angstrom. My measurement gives 1.19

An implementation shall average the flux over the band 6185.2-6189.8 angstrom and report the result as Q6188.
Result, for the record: 1.3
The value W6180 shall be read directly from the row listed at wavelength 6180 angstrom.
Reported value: 1.306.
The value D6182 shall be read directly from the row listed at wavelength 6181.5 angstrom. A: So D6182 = 1.394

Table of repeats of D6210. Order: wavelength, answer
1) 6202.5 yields 1.28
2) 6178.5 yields 1.27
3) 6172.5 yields 1.314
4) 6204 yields 1.187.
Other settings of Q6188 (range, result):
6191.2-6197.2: 1.34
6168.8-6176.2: 1.31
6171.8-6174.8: 1.3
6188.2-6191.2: 1.33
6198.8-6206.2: 1.21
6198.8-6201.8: 1.24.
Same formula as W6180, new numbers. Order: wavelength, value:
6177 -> 1.28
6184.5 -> 1.161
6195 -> 1.316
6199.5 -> 1.224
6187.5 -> 1.293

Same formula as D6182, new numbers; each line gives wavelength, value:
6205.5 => 1.125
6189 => 1.259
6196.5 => 1.477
